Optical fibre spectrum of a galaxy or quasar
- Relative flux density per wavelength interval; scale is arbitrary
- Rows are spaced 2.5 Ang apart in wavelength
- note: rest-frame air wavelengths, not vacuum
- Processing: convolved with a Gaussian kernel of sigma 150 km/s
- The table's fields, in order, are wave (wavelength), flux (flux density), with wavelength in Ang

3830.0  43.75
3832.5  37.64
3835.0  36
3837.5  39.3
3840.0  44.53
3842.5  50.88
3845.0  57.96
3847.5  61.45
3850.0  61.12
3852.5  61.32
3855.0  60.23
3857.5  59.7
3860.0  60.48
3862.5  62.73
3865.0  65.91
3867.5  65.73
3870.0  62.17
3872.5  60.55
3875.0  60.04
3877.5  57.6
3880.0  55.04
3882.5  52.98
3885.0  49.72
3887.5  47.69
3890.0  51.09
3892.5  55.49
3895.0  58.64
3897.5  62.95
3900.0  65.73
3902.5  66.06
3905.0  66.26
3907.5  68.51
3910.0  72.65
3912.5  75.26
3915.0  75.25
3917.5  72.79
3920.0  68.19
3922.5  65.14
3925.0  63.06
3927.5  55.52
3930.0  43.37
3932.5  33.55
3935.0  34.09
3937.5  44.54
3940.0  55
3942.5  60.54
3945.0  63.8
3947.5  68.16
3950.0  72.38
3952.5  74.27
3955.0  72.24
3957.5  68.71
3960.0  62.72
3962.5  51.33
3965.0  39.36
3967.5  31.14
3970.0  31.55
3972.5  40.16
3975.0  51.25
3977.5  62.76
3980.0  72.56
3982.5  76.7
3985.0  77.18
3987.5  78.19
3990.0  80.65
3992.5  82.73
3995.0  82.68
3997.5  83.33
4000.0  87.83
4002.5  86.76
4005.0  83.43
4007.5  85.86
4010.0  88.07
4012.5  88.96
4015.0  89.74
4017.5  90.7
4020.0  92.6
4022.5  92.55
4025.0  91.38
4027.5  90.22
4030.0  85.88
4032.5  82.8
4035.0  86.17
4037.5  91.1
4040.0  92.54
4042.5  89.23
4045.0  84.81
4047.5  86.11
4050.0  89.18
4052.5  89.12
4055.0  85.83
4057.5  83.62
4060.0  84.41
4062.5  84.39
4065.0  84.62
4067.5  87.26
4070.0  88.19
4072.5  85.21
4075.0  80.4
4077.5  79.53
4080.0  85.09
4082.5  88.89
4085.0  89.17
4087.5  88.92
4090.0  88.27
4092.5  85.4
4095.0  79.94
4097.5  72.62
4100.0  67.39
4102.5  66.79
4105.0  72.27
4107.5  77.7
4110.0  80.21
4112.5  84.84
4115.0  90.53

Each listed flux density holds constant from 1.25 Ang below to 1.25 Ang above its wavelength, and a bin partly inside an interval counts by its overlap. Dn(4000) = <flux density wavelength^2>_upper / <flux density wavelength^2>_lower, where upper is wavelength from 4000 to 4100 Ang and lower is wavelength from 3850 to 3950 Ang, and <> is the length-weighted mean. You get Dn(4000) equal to 1.56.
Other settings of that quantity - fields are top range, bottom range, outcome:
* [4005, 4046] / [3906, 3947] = 1.57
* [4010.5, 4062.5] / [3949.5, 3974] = 1.70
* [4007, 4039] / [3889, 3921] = 1.43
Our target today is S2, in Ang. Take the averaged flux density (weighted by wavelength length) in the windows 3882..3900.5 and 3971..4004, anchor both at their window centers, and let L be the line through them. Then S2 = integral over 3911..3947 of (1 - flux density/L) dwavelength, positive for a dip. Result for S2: 2.32 Ang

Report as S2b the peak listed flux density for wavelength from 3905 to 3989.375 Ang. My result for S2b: 78.19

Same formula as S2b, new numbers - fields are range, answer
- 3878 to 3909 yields 68.51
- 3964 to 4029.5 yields 92.6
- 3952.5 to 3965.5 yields 74.27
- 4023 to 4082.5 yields 92.54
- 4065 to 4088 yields 89.17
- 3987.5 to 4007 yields 87.83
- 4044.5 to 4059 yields 89.18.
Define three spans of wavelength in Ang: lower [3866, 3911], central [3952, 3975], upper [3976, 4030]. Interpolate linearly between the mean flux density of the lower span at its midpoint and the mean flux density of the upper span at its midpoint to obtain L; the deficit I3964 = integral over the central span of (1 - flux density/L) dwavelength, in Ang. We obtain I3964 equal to 7.2 Ang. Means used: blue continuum 59.9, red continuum 83.9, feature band 51.6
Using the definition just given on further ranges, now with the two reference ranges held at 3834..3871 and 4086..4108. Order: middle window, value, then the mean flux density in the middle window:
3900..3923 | -3.0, 69.9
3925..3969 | 6.8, 54.9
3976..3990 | -1.2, 73.7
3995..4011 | -3.6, 85.6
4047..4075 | -4.2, 85.9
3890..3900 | 0.3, 58.9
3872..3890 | 1.5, 54.3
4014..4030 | -4.4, 90.8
